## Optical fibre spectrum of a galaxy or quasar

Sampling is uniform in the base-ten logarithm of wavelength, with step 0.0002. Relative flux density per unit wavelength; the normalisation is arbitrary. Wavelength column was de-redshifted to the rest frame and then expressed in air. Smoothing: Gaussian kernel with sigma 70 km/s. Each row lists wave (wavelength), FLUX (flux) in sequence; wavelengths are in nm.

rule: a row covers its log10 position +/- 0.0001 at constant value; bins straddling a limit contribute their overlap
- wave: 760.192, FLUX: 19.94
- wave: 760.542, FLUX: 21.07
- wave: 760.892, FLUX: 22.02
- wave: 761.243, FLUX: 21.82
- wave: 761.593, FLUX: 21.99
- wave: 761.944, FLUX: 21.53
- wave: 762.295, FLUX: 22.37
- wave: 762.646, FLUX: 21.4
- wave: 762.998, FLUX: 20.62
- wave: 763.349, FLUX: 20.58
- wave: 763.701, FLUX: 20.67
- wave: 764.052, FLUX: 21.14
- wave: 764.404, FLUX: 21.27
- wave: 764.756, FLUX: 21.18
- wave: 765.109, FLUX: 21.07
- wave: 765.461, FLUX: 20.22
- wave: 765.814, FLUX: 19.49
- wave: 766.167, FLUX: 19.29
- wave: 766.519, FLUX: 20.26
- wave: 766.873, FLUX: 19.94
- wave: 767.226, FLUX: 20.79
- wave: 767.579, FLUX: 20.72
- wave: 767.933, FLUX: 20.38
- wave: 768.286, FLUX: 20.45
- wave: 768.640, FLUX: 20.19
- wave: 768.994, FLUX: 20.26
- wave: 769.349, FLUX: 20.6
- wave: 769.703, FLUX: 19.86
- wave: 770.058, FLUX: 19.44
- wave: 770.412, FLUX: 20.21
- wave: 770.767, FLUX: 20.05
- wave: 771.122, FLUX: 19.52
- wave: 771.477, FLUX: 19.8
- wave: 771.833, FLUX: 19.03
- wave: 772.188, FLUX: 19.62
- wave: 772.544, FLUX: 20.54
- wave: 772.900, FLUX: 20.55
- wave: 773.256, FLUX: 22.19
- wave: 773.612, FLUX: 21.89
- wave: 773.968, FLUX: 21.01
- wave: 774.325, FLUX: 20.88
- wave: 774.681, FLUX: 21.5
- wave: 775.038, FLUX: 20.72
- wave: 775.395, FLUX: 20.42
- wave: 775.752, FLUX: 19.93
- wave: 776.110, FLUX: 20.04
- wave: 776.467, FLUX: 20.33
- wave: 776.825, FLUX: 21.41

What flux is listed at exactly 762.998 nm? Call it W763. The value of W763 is 20.62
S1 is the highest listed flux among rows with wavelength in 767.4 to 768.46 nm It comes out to 20.72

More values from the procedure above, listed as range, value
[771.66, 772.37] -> 19.62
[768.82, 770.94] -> 20.6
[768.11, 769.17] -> 20.45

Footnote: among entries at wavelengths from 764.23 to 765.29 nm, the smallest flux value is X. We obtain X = 21.07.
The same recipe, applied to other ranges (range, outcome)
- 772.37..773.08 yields 20.54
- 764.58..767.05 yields 19.29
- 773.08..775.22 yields 20.72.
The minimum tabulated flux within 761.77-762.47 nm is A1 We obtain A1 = 21.53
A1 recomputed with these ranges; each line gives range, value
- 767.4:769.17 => 20.19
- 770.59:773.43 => 19.03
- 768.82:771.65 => 19.44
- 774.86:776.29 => 19.93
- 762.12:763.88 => 20.58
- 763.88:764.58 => 21.14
